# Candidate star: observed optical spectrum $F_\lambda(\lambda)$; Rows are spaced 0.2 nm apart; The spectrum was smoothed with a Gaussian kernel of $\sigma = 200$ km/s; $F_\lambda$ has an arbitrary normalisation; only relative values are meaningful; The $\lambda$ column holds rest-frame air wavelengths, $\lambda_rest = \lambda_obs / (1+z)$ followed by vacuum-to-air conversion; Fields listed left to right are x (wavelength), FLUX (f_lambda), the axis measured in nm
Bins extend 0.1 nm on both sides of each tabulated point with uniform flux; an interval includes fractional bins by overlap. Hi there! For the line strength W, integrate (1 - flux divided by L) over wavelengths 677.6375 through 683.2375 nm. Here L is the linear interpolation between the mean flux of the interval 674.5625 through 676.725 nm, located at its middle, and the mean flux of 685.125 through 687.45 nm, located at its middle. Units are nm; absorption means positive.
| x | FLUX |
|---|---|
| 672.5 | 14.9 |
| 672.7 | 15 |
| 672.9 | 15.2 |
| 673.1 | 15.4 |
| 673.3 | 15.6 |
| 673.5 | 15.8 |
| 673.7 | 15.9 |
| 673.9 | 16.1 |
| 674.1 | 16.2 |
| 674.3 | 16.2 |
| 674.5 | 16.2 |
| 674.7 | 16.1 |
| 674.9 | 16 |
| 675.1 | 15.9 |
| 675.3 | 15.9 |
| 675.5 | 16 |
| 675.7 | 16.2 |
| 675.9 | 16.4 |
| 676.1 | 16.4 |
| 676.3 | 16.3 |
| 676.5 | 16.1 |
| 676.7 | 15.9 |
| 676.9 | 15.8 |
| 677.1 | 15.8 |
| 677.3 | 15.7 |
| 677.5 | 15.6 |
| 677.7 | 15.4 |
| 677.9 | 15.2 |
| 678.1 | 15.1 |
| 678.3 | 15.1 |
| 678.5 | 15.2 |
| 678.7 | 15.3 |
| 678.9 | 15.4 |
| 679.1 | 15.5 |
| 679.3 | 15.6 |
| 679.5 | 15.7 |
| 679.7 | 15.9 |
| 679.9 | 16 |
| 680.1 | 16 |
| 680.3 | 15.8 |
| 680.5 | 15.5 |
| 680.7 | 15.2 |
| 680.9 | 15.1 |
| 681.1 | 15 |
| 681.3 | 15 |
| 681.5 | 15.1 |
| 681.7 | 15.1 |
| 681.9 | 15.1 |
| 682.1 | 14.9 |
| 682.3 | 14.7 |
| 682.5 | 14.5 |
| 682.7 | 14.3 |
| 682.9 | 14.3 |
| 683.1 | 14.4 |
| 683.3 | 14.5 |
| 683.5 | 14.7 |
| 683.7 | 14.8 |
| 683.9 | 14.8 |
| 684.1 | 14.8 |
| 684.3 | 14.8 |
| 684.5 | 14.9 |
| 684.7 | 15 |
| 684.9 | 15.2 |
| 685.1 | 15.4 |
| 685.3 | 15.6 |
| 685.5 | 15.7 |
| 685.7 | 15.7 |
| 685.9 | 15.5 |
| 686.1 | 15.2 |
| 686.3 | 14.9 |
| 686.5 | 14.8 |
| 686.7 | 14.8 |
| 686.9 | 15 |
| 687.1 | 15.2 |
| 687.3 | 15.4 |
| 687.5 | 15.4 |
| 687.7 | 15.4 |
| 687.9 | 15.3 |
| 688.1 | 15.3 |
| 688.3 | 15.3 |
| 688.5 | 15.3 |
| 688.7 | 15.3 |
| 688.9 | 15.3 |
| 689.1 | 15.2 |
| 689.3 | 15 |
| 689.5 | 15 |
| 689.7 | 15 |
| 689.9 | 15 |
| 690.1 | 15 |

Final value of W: 0.195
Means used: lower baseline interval 16.1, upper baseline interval 15.3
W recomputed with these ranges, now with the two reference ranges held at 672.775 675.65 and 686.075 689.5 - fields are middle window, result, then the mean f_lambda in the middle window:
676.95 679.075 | 0.04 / 15.4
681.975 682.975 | 0.06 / 14.6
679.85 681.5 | 0.01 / 15.4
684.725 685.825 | -0.01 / 15.5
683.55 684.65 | 0.04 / 14.8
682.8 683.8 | 0.06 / 14.5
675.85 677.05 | -0.03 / 16.1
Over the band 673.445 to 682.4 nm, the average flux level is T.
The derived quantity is 15.7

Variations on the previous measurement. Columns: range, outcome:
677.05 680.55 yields 15.5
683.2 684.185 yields 14.7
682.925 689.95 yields 15.1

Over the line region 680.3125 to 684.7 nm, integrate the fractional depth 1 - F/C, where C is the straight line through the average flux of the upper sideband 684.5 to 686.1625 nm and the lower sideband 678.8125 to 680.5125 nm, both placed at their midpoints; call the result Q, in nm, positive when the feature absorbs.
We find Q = 0.197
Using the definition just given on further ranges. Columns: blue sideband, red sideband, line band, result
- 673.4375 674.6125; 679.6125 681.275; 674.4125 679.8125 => 0.02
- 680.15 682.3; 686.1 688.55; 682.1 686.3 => 0.07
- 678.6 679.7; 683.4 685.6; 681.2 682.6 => 0.03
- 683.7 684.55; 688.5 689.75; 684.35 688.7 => -0.08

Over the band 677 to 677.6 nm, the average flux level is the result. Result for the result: 15.7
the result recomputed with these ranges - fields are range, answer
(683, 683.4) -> 14.4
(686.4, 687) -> 14.9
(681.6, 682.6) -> 14.9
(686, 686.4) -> 15.1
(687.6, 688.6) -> 15.3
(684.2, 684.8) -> 14.9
